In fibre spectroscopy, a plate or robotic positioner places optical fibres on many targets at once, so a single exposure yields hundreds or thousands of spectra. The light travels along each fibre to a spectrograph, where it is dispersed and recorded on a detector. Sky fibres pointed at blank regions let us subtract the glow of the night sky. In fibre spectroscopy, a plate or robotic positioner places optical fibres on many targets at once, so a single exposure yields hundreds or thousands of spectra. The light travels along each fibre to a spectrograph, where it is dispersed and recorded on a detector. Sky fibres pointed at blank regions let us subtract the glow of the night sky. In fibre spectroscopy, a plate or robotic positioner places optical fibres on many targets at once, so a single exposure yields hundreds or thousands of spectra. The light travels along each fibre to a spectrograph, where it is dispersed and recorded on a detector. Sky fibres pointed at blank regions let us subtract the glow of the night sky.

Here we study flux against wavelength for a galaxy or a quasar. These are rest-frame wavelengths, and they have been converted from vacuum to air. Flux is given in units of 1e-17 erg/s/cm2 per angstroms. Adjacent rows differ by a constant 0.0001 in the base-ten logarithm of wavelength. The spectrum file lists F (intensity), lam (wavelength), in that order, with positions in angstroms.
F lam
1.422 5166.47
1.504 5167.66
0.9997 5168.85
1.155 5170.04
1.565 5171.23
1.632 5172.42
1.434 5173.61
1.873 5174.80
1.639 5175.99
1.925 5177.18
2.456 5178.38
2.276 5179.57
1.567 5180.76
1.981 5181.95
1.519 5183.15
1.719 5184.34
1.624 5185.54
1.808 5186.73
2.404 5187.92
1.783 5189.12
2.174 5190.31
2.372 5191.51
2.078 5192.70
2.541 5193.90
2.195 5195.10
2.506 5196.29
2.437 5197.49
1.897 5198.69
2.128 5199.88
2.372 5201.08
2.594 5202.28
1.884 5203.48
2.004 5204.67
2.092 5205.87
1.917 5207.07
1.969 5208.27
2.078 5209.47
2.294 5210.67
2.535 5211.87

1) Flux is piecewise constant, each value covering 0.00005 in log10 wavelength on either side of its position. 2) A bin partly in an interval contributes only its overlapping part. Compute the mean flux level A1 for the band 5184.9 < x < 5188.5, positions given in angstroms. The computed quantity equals 1.94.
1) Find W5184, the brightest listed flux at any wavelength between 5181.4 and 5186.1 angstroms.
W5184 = 1.981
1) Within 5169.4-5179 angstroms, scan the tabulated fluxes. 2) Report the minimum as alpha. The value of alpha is 1.155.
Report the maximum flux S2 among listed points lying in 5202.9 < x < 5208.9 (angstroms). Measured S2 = 2.092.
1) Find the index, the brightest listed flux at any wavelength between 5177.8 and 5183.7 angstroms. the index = 2.456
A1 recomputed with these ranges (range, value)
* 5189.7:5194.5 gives 2.29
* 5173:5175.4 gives 1.66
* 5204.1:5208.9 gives 1.99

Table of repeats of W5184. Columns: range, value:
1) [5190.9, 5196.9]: 2.541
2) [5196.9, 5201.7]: 2.437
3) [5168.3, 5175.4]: 1.873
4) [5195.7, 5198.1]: 2.506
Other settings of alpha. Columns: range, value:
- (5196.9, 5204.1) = 1.884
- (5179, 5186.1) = 1.519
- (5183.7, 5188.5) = 1.624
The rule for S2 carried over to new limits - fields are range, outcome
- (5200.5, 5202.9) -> 2.594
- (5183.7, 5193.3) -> 2.404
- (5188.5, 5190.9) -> 2.174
